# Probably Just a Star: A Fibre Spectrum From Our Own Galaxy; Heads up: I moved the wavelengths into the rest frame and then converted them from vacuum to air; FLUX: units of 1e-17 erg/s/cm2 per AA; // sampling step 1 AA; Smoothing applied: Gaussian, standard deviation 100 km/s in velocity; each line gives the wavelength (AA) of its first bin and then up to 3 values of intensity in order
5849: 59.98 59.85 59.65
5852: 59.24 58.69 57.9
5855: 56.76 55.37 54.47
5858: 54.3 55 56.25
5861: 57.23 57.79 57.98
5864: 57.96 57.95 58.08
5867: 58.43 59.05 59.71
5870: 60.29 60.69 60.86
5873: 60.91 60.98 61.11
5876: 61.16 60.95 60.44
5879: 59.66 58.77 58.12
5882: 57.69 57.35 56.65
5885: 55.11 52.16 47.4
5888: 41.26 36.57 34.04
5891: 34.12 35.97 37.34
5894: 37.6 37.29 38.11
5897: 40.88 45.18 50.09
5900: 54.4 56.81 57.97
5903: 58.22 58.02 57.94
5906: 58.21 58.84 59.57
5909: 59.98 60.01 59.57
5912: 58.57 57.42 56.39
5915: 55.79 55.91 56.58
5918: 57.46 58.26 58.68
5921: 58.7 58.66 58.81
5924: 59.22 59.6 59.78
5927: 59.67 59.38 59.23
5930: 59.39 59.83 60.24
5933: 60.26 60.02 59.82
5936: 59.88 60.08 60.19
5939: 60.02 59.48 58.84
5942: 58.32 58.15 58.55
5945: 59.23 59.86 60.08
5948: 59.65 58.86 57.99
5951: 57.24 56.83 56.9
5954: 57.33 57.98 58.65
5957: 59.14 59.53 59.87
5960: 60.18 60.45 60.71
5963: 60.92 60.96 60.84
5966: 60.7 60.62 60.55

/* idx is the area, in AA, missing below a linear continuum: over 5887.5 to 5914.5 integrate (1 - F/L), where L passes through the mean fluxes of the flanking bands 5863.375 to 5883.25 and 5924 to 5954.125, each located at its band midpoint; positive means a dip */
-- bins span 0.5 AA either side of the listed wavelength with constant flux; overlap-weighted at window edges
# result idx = 4.4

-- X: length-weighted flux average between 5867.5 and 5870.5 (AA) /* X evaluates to 59.7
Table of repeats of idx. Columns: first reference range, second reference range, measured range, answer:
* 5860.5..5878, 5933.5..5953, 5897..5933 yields 1.00 AA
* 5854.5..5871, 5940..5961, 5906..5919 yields 0.03 AA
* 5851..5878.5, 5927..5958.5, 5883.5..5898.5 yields 4.27 AA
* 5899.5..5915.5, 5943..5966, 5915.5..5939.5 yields -0.27 AA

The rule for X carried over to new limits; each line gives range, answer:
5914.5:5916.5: 55.8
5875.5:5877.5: 61.1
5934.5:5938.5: 60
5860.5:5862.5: 57.5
